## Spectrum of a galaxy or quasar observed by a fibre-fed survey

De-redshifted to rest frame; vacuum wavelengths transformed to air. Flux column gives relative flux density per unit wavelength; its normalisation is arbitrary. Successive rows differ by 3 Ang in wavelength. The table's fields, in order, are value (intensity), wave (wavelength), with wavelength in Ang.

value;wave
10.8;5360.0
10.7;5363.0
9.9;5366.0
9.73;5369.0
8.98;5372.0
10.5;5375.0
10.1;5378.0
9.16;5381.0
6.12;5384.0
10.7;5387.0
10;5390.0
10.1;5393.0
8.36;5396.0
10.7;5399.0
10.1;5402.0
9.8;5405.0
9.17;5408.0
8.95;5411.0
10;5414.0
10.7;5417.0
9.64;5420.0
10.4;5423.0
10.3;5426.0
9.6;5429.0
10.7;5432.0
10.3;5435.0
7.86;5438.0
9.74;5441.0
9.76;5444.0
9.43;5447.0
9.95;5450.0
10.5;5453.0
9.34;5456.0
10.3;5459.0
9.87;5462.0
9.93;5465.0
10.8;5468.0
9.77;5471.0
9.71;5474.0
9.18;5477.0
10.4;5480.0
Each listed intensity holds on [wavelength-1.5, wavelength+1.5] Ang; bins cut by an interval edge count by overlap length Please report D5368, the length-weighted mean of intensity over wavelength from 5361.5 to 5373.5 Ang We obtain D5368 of 9.83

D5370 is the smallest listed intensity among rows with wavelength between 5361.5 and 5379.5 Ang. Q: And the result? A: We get 8.98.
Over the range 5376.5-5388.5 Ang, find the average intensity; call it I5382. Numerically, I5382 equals 9.02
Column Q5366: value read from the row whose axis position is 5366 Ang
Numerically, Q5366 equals 9.9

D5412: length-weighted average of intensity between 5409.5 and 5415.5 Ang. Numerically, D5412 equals 9.47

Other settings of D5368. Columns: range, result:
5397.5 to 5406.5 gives 10.2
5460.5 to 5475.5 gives 10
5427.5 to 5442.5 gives 9.64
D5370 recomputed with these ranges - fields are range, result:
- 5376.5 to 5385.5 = 6.12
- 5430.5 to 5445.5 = 7.86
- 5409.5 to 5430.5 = 8.95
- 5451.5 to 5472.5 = 9.34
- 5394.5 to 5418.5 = 8.36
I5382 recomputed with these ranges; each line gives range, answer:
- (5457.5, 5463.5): 10.1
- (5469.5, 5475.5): 9.74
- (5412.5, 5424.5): 10.2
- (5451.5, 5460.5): 10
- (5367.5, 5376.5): 9.74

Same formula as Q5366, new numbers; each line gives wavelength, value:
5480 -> 10.4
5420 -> 9.64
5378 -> 10.1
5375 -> 10.5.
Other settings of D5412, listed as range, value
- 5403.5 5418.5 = 9.72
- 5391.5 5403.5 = 9.81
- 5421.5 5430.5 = 10.1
